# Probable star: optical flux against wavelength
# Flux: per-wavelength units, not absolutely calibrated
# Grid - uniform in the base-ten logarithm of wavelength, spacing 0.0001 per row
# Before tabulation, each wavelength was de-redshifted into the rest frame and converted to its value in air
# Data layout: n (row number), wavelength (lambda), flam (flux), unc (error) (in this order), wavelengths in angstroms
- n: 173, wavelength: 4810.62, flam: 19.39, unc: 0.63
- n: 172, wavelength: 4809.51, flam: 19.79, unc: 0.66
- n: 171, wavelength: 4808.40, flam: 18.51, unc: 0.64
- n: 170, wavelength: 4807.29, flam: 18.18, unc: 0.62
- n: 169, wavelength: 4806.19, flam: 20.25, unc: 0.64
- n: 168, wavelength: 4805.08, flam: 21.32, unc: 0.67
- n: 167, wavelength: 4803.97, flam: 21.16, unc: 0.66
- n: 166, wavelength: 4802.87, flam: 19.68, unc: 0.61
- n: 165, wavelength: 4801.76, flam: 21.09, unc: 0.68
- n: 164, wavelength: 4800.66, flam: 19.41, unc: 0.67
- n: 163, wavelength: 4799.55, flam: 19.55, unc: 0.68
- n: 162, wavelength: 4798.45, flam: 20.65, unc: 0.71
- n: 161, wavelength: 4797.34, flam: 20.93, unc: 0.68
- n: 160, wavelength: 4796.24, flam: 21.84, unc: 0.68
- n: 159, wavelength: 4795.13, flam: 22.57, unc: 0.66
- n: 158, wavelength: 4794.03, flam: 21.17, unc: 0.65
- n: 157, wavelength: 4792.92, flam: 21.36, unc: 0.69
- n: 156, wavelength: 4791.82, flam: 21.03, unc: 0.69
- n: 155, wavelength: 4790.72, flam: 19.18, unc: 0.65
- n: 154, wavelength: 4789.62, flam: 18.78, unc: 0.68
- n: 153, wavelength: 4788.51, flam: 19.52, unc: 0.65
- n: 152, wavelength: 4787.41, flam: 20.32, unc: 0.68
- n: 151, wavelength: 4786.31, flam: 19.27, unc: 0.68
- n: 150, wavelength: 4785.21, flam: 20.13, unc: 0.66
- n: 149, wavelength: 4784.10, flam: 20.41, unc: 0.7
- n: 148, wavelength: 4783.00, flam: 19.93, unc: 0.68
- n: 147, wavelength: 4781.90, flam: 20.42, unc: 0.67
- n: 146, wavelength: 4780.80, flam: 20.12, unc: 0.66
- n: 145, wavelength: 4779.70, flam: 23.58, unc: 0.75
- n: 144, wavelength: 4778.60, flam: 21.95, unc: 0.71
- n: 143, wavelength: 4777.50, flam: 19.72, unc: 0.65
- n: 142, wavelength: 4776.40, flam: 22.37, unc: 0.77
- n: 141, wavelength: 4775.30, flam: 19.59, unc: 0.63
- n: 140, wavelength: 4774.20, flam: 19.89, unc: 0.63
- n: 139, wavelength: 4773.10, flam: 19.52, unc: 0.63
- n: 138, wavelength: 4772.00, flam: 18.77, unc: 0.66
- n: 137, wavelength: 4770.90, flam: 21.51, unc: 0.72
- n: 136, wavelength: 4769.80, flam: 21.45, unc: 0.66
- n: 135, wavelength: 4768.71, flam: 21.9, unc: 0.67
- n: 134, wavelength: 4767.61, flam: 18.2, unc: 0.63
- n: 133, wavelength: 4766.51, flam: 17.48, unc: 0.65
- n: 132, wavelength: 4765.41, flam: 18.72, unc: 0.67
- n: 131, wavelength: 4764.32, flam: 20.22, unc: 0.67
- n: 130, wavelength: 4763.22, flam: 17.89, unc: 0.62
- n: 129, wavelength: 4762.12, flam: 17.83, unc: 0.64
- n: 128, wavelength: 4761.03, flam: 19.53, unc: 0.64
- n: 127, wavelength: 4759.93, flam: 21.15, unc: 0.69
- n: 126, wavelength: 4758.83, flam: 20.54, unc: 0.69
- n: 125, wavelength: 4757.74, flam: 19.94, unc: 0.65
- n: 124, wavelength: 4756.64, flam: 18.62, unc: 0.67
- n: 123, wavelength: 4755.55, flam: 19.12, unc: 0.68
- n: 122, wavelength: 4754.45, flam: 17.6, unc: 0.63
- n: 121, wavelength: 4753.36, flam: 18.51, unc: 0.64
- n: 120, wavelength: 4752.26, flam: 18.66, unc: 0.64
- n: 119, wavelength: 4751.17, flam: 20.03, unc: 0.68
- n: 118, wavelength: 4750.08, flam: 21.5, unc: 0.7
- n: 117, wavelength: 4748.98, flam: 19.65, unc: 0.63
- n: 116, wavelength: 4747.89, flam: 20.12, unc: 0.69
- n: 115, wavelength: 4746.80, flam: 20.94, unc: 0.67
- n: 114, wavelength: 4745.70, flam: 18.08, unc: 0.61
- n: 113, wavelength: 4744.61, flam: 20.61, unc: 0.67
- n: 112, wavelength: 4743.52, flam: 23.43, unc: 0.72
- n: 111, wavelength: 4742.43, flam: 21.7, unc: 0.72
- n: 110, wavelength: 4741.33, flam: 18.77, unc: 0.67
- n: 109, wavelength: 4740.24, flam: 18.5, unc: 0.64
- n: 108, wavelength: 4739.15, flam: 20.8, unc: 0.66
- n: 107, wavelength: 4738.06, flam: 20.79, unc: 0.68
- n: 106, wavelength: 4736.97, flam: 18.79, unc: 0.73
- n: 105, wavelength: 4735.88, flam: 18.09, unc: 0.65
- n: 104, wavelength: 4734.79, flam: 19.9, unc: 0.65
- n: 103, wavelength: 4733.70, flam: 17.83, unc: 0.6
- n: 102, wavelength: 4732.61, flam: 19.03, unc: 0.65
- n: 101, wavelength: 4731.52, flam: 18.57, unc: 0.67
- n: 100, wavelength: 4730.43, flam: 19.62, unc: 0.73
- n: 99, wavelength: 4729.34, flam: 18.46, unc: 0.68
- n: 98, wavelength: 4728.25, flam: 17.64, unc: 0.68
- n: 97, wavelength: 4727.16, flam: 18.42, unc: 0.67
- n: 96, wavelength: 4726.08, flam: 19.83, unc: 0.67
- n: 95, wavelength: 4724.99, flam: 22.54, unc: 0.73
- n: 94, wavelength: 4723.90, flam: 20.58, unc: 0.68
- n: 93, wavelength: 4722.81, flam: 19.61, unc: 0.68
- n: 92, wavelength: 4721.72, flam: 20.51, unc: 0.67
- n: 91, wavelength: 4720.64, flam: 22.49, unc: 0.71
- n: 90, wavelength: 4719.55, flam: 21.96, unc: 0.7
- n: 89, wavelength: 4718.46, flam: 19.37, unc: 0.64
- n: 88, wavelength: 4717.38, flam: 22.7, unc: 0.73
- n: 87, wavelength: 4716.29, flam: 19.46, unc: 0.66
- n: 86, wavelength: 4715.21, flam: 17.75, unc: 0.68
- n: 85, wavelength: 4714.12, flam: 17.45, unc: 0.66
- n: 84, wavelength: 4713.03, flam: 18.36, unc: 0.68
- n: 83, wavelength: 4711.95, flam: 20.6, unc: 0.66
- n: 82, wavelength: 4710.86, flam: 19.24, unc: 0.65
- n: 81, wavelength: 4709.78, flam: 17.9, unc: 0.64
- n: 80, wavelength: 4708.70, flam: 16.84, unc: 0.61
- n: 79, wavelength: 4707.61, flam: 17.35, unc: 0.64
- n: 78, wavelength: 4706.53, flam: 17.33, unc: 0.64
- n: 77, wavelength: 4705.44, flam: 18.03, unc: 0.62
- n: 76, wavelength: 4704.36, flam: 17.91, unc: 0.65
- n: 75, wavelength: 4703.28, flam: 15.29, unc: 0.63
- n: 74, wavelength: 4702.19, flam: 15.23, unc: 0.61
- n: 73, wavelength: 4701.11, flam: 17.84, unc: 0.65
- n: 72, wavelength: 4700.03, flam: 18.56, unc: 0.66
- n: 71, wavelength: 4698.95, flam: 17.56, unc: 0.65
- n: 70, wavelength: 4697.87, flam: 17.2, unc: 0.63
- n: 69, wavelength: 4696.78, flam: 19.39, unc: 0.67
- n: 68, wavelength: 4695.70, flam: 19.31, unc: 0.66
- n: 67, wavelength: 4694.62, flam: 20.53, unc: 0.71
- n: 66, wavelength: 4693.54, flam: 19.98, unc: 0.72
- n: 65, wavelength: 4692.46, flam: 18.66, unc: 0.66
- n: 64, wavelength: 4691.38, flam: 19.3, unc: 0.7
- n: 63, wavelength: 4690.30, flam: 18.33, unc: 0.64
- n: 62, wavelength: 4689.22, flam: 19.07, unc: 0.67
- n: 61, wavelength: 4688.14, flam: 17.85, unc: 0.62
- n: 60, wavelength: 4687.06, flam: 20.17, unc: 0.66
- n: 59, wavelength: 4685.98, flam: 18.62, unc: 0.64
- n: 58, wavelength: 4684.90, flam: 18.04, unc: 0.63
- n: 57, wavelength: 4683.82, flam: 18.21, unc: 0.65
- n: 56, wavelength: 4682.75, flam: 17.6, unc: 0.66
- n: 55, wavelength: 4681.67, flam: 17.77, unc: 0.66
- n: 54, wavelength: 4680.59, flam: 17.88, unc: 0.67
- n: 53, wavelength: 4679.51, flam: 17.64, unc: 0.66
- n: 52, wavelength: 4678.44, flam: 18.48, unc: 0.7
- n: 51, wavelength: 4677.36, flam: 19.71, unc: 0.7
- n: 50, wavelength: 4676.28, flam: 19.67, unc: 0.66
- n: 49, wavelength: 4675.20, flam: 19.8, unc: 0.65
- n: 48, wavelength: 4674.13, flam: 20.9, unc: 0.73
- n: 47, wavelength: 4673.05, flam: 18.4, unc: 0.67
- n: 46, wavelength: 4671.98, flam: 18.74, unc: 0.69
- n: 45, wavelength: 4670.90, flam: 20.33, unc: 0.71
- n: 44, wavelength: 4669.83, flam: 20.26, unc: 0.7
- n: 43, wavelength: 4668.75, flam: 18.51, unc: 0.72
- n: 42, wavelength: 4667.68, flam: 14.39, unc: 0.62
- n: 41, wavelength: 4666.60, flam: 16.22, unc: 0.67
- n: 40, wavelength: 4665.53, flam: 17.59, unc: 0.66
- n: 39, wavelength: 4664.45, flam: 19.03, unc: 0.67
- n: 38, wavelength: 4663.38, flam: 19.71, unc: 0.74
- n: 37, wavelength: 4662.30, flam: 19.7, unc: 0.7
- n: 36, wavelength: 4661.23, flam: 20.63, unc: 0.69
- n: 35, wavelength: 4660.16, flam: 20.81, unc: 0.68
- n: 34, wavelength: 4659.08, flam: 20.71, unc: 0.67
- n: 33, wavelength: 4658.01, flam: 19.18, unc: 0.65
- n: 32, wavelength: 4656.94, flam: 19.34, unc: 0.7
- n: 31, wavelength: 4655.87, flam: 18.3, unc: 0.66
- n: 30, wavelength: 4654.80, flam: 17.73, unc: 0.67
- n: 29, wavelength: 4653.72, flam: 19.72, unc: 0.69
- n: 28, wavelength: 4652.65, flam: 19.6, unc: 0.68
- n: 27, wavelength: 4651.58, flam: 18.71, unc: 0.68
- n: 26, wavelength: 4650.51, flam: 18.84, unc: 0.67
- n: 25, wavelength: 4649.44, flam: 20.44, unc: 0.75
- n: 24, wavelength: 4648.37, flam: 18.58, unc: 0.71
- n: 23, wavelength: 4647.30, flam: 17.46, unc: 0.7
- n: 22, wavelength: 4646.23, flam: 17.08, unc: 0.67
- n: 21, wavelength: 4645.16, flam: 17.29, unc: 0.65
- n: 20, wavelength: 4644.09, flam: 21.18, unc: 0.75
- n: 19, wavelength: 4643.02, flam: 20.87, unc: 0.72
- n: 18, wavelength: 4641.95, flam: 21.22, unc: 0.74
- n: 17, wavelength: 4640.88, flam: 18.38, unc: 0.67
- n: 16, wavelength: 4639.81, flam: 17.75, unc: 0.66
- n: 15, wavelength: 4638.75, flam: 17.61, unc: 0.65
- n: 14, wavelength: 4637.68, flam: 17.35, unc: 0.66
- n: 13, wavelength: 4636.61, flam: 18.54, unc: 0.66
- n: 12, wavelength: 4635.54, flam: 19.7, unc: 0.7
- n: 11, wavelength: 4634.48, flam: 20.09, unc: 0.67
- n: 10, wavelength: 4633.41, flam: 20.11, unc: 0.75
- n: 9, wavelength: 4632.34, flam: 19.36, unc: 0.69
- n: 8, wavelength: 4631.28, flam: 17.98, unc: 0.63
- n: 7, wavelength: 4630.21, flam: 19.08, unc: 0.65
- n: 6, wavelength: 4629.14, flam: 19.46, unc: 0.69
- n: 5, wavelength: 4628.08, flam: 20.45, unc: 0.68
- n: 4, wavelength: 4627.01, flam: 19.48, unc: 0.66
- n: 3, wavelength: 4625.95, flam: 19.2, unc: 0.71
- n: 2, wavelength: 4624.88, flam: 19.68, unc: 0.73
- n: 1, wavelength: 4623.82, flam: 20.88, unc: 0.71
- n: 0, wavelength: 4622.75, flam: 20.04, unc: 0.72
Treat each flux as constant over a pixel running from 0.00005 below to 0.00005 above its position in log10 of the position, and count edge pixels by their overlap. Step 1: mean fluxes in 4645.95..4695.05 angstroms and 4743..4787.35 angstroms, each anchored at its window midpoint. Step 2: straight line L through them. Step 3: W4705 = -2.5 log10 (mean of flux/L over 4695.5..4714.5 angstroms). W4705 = 0.08 mag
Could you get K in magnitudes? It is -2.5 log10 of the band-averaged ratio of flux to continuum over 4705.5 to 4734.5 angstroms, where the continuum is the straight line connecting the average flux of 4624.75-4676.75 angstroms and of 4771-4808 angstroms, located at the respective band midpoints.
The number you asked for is 0.03 mag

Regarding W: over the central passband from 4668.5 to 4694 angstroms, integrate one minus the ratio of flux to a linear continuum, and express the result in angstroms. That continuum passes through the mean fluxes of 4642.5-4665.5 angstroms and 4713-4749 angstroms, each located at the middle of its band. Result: 0.7 angstroms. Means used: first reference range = 19.2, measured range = 18.9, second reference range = 19.8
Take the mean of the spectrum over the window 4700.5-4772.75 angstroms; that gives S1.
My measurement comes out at 19.3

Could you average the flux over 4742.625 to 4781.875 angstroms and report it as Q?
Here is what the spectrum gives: 20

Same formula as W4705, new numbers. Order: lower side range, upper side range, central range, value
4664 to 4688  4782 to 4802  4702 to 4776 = 0.01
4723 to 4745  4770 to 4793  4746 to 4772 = 0.02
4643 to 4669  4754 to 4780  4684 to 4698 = 0.01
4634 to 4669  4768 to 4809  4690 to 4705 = 0.07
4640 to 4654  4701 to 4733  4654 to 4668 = 0.02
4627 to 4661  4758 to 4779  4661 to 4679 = 0.02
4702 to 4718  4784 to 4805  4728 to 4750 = -0.04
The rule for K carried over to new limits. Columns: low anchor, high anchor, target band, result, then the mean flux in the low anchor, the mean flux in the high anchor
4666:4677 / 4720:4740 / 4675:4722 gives 0.03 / 18.7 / 19.6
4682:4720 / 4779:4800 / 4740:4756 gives -0.01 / 18.5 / 20.6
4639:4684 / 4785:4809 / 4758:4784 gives -0.01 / 18.9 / 20.3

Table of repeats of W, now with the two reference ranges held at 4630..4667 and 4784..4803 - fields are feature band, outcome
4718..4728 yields -0.4 angstroms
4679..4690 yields 0.6 angstroms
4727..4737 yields 0.6 angstroms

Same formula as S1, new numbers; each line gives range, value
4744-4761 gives 19.7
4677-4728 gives 18.8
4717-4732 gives 20.1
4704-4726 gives 19.4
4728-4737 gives 18.7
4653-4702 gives 18.8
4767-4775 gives 20.1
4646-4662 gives 19.2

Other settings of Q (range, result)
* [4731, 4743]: 19.4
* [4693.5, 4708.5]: 17.9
